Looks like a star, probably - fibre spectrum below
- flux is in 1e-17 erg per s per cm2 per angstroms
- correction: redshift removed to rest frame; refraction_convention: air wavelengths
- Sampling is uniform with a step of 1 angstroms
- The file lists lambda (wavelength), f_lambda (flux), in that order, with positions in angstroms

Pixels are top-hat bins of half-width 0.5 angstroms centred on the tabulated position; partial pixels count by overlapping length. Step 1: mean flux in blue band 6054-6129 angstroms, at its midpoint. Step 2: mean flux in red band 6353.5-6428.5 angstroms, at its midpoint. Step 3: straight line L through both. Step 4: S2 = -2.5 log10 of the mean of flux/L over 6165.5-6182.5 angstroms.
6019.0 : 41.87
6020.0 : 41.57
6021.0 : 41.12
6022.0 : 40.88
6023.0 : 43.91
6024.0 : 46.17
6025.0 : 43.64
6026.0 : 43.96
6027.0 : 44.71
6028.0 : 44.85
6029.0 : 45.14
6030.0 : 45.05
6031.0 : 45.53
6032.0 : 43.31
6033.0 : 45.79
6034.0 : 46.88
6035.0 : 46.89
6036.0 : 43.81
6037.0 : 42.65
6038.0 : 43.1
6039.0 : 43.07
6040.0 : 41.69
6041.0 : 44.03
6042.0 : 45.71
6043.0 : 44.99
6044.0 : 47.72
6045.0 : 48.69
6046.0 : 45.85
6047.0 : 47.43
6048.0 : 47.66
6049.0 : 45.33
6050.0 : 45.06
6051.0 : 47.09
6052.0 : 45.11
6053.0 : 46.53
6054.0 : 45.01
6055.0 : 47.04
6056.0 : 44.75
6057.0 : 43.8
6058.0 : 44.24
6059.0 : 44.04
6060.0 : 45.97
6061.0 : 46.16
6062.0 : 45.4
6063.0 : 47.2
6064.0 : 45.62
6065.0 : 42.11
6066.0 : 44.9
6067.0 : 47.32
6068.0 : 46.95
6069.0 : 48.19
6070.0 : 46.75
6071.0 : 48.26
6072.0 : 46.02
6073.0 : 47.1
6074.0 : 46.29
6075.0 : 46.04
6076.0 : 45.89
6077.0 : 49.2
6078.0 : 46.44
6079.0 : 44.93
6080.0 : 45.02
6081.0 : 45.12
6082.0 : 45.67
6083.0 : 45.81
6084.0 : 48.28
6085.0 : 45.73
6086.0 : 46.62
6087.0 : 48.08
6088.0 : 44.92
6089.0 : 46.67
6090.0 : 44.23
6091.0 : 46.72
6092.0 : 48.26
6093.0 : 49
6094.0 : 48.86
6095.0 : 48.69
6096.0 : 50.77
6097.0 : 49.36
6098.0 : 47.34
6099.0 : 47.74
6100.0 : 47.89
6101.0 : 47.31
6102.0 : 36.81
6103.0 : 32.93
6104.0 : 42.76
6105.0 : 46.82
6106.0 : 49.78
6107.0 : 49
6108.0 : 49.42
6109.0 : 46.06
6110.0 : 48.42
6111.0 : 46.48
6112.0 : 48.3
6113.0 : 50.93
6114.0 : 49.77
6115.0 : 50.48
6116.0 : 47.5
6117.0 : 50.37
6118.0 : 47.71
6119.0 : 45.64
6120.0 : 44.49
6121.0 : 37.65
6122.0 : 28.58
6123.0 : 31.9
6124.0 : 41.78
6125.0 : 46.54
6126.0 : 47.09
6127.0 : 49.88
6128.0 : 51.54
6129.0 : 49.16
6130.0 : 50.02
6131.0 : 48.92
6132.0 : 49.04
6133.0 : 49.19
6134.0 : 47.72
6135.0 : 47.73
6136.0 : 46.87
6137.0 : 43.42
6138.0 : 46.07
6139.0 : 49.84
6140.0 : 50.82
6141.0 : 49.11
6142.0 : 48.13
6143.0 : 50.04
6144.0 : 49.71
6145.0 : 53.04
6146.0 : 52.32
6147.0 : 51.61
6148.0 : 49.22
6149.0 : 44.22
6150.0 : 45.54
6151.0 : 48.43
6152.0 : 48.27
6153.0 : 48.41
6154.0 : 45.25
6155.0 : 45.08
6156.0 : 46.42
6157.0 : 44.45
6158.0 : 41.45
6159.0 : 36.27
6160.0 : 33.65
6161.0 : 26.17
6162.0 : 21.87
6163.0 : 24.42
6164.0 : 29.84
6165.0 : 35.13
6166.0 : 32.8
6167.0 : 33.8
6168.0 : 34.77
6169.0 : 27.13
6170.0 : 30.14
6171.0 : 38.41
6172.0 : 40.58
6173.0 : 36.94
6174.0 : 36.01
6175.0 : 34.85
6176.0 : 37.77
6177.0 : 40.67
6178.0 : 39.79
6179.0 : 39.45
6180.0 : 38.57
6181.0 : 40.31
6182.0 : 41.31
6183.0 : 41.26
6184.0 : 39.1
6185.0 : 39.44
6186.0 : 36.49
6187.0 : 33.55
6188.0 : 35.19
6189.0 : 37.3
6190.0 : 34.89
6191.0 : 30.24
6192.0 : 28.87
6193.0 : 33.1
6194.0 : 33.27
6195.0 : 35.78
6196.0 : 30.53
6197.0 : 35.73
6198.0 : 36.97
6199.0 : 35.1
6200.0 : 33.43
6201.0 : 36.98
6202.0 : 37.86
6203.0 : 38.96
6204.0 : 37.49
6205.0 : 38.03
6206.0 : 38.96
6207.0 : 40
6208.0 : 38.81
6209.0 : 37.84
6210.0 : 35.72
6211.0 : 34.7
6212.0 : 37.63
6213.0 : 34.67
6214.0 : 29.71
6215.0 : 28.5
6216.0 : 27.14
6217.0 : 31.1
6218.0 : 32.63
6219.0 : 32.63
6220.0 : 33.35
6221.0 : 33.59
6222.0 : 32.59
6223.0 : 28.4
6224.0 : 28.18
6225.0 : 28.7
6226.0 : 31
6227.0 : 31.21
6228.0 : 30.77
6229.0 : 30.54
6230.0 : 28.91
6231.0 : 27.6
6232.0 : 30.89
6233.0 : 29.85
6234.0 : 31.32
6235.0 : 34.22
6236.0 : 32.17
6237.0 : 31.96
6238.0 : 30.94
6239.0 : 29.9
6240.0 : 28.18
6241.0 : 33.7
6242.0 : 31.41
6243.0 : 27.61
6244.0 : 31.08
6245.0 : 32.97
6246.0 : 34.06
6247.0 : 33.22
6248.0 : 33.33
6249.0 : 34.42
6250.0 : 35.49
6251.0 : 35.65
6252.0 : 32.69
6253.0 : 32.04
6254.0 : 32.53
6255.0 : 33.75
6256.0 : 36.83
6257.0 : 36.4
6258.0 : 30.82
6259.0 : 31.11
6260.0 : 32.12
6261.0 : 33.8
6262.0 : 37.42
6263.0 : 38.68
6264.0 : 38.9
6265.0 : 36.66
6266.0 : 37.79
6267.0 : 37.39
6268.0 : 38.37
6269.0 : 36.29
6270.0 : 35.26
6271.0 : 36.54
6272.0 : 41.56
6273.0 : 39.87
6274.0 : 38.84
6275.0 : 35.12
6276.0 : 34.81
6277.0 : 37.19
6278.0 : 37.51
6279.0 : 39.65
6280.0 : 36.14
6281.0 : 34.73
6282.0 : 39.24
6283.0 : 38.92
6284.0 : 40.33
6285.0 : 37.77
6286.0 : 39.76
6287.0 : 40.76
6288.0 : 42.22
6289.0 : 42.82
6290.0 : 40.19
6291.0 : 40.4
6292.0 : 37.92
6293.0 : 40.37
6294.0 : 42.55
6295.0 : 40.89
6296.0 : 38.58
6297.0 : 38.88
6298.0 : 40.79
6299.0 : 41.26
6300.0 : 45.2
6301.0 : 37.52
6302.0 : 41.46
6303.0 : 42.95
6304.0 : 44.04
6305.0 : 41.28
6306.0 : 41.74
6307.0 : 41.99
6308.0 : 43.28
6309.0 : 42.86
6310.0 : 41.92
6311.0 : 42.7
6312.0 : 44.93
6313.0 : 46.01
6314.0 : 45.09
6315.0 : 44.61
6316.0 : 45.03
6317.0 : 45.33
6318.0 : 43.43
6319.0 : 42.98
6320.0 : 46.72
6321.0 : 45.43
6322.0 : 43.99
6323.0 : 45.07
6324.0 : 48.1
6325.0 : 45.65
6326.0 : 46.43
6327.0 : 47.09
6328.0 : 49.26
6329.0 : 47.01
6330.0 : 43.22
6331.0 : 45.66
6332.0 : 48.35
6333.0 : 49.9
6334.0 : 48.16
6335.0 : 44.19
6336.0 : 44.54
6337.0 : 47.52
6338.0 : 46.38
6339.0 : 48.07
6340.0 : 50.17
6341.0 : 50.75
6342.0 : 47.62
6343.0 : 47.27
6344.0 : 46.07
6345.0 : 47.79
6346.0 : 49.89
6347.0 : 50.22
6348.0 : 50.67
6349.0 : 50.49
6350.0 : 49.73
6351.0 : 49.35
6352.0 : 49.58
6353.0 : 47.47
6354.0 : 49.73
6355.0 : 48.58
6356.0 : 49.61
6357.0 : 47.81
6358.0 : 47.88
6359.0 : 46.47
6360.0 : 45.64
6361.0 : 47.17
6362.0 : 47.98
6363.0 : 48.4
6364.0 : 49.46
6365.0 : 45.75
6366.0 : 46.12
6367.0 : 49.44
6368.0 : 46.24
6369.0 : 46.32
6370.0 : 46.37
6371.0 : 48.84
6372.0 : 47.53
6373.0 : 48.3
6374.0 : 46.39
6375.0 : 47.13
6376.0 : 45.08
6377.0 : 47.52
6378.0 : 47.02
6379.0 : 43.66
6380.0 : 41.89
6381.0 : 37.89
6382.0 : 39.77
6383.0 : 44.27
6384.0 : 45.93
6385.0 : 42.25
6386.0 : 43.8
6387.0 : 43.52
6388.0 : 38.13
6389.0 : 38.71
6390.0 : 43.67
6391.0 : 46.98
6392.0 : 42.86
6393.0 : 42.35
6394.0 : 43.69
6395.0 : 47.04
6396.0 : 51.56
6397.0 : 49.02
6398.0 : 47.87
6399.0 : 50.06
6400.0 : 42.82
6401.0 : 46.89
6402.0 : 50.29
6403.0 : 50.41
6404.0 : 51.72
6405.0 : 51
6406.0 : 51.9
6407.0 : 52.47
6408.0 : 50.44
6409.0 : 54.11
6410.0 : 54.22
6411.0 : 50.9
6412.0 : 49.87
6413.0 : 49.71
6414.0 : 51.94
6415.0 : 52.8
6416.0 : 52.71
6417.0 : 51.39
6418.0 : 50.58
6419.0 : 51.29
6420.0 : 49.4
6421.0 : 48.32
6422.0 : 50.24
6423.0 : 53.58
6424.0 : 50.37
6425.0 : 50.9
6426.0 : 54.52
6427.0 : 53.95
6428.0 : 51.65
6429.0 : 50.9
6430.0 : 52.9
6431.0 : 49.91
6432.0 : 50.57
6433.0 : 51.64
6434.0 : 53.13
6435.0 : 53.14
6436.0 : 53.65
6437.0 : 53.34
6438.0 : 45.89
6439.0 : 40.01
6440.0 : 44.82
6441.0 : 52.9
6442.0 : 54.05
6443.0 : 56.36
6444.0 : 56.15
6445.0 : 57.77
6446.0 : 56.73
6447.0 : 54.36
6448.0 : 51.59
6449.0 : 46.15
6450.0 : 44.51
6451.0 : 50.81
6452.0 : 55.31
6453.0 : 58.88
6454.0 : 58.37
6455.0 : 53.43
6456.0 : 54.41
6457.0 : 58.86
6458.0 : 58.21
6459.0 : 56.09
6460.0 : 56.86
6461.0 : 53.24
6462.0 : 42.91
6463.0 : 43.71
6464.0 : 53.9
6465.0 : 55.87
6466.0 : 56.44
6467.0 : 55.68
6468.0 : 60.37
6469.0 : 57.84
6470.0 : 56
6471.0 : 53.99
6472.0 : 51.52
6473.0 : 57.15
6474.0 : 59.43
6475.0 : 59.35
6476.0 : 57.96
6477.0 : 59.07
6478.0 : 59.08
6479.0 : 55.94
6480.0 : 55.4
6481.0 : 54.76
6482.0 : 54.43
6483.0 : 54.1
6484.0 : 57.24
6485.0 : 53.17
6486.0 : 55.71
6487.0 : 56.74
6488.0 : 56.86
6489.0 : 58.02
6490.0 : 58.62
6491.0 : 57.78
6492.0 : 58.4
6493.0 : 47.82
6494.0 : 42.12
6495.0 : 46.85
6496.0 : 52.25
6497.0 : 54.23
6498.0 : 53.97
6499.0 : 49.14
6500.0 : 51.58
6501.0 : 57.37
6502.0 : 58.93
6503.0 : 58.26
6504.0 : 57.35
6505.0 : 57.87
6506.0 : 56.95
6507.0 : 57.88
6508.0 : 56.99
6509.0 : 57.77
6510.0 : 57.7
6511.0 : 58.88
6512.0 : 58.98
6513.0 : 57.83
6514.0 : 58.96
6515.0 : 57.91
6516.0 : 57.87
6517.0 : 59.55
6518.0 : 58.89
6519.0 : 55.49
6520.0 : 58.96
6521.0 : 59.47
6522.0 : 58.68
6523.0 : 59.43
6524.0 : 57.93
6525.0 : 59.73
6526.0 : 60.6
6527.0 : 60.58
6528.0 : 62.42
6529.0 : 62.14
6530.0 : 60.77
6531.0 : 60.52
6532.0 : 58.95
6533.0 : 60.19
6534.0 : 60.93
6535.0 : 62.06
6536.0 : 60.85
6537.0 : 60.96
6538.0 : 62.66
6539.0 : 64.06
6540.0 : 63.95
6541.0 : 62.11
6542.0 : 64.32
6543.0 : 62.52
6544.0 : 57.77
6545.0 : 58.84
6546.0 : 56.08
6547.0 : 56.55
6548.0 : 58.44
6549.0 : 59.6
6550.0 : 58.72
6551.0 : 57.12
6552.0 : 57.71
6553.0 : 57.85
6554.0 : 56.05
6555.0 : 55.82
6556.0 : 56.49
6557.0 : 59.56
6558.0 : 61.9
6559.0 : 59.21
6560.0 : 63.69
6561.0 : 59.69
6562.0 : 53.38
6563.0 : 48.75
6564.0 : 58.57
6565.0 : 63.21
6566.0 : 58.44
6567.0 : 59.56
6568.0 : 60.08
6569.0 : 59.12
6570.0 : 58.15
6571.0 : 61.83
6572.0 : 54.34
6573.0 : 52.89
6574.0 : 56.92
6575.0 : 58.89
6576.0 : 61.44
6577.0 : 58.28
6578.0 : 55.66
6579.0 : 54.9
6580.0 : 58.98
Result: 0.26 mag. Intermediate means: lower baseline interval 46.1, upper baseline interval 47.9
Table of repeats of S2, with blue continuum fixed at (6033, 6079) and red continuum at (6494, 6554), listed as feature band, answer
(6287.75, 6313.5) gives 0.247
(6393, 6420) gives 0.106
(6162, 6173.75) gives 0.435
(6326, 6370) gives 0.124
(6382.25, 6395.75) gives 0.252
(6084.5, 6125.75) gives 0.029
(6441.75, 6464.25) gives 0.057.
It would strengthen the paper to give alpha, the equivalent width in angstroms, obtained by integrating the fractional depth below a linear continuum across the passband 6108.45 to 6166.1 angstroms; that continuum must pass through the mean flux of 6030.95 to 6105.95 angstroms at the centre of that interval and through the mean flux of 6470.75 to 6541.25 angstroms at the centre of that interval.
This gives 3.50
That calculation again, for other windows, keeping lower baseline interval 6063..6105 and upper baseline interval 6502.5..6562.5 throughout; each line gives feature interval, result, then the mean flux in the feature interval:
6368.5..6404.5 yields 6.22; 45.5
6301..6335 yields 5.28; 44.8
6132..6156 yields -0.16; 48.2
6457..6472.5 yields 0.80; 54.3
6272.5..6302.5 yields 7.32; 39.4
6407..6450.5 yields 3.66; 51.5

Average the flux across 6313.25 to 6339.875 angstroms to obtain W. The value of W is 46.1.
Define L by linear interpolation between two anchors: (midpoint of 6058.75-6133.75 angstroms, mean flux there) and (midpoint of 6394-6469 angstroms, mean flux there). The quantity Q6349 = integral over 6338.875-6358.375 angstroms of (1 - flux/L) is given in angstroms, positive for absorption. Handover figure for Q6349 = 0.60 angstroms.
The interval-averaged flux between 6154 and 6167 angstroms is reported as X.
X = 35.2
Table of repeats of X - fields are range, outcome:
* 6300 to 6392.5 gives 45.8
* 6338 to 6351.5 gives 49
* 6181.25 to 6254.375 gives 33.5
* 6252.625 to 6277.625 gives 36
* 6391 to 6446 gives 50.6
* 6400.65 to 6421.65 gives 51.1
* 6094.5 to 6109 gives 46.2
